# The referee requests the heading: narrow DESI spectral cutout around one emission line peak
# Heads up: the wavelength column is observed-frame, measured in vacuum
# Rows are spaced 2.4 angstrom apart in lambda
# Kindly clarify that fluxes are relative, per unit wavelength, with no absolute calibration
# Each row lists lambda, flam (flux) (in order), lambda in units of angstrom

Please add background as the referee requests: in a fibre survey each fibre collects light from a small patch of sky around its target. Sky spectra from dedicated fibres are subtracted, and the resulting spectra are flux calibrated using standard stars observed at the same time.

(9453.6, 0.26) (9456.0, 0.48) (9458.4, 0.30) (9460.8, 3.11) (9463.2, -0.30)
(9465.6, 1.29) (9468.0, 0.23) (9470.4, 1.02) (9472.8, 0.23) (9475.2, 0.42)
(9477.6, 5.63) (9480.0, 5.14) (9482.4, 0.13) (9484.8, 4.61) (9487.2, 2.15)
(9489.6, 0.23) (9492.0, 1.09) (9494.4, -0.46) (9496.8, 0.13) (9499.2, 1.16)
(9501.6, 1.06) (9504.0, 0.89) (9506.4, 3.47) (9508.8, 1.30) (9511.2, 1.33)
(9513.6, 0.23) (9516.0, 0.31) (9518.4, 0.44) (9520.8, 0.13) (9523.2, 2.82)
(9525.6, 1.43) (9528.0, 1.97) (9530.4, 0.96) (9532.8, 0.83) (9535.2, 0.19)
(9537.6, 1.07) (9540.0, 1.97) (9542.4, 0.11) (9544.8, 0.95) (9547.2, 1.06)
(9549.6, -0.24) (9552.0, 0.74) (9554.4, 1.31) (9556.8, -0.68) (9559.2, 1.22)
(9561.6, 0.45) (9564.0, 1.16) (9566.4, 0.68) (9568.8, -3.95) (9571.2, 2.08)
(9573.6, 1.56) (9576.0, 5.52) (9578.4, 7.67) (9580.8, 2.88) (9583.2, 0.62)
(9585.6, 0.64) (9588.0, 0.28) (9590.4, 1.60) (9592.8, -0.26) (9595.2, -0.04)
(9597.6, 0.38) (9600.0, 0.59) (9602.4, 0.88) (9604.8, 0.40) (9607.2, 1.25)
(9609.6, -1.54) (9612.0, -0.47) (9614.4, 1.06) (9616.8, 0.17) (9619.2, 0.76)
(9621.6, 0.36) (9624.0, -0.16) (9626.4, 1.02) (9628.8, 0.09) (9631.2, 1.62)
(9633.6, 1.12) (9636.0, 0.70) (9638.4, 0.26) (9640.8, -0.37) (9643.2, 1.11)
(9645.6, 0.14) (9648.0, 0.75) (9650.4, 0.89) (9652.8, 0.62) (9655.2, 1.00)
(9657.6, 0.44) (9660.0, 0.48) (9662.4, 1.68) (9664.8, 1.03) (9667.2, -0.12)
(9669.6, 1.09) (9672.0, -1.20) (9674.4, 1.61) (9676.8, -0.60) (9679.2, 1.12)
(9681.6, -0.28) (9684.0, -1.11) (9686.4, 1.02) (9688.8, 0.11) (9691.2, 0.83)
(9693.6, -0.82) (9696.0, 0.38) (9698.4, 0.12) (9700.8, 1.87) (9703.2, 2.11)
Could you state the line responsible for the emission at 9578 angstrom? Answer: [O III] 5007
